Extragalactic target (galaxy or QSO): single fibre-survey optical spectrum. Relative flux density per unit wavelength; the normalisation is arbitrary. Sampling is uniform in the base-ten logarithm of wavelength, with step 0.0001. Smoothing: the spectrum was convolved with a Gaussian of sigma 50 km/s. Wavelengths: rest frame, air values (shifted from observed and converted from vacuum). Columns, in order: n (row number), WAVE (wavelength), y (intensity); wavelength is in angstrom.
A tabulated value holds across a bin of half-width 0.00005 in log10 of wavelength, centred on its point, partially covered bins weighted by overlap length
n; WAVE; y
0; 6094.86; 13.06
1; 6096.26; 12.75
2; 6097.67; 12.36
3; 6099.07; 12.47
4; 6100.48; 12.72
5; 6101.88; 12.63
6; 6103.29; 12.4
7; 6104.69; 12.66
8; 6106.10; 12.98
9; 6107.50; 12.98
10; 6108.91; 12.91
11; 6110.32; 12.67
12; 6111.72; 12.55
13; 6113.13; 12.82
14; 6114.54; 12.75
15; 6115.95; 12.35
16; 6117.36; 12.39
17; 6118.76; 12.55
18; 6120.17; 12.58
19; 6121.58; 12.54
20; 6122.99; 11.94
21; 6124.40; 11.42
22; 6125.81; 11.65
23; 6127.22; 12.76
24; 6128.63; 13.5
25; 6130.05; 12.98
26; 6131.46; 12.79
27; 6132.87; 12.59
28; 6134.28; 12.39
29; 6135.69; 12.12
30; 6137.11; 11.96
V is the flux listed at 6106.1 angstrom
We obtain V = 12.98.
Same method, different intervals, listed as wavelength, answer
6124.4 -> 11.42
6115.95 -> 12.35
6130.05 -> 12.98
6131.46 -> 12.79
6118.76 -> 12.55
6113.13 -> 12.82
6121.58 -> 12.54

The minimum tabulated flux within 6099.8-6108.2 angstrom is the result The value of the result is 12.4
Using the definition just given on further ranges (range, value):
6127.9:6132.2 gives 12.79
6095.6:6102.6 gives 12.36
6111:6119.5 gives 12.35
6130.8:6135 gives 12.39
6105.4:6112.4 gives 12.55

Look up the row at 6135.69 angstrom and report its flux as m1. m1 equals 12.12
